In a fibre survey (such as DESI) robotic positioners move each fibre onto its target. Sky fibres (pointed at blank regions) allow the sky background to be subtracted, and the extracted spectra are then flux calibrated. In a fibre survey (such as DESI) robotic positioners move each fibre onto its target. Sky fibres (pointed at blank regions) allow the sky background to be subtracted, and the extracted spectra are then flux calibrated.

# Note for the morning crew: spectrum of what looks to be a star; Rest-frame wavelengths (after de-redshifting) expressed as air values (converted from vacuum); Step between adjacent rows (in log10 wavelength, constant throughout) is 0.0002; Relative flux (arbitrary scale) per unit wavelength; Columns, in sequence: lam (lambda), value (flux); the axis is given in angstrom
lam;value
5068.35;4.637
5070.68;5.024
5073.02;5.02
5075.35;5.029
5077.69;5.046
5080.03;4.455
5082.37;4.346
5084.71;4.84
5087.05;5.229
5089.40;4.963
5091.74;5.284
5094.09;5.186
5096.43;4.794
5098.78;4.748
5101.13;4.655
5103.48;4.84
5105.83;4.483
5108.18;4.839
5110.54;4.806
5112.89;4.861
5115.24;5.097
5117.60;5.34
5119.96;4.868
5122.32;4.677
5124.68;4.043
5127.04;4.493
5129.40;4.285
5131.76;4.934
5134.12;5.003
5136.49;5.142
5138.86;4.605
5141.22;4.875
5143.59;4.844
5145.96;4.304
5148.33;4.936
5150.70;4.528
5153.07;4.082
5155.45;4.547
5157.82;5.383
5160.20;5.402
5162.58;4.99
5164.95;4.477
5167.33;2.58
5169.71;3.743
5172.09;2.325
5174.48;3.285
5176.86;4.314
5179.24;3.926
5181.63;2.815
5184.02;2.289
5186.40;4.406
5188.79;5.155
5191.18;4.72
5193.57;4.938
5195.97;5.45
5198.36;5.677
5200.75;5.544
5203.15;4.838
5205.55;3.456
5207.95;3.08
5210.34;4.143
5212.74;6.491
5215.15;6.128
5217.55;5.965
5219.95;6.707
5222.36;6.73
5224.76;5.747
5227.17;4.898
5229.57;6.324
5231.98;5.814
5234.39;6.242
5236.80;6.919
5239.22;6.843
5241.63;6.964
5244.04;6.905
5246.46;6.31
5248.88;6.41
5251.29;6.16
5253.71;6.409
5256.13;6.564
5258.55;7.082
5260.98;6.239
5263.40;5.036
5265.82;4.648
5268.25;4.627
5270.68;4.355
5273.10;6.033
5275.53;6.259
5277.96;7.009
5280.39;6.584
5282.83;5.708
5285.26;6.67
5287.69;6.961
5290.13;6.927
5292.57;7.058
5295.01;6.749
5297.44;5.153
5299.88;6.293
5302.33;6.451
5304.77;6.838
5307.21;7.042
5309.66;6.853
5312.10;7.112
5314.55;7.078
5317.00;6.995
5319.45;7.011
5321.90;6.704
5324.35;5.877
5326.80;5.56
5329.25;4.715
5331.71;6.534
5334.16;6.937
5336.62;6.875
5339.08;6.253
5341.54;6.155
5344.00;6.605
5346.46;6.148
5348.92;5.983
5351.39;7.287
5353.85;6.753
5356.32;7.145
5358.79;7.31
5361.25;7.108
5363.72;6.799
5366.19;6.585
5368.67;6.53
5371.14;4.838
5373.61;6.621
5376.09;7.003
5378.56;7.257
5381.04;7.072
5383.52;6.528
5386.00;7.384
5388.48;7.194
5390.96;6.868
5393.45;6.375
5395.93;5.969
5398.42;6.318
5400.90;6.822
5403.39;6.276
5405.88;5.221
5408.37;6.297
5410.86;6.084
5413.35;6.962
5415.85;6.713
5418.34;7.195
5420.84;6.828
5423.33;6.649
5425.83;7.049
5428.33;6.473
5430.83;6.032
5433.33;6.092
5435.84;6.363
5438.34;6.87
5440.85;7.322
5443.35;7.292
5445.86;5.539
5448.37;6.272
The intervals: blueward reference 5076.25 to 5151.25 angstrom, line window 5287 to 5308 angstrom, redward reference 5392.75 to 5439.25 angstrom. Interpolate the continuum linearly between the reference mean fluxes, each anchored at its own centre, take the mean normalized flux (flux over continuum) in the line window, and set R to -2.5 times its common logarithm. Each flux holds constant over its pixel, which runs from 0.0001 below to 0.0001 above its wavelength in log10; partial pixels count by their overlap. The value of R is -0.14 mag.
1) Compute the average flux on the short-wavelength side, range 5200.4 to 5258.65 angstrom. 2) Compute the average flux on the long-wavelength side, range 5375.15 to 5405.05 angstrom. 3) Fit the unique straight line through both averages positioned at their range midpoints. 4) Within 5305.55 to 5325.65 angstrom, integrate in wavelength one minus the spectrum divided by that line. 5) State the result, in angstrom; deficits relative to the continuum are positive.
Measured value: -1.5 angstrom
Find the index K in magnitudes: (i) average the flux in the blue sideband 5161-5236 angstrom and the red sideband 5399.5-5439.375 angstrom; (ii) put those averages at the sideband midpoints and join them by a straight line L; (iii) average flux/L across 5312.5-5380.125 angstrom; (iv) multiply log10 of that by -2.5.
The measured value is -0.11 mag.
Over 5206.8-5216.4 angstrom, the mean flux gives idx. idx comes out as 4.98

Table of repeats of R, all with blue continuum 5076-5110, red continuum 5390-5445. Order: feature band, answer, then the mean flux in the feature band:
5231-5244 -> -0.179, 6.6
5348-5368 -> -0.107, 6.87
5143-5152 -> 0.109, 4.63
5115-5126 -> 0.046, 4.77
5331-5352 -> -0.063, 6.51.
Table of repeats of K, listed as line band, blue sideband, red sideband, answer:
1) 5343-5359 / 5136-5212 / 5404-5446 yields -0.14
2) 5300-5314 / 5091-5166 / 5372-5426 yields -0.14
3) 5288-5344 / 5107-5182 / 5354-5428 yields -0.09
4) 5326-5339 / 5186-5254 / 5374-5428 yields 0.03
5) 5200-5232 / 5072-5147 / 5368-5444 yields 0.01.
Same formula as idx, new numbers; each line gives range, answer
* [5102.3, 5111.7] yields 4.74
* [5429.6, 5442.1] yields 6.54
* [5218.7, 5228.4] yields 6.03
